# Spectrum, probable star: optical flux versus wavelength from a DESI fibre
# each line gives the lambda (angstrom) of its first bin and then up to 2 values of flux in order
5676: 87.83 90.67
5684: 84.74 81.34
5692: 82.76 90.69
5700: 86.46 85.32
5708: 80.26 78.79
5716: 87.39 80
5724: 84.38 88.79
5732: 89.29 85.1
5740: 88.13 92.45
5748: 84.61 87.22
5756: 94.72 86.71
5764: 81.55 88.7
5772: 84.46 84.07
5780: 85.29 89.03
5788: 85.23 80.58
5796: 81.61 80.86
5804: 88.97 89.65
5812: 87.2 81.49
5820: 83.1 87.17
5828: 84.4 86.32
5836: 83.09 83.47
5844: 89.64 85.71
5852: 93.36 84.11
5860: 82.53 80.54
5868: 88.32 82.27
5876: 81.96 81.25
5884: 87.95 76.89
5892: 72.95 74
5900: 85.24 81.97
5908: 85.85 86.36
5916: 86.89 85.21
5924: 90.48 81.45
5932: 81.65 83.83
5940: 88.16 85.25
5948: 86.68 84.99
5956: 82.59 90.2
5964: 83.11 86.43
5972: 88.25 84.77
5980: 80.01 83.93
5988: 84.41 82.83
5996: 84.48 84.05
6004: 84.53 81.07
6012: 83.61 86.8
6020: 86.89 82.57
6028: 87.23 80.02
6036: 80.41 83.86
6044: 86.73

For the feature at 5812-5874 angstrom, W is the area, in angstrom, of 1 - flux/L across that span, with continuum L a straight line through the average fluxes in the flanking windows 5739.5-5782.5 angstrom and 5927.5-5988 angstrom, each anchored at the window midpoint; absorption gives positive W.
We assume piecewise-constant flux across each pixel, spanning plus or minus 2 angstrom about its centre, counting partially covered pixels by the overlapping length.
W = 0.7 angstrom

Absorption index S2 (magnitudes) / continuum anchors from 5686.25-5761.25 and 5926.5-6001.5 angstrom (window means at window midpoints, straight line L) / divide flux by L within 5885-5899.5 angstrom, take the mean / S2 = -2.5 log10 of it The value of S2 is 0.11 mag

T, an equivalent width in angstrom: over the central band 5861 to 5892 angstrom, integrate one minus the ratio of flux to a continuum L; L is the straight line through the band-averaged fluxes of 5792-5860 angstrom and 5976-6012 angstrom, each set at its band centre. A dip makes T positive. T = 1.0 angstrom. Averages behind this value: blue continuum 85.4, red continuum 83.3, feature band 82.1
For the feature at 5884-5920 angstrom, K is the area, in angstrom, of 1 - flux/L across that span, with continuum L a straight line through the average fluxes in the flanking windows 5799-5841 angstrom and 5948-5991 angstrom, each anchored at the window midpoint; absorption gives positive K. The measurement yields 1.3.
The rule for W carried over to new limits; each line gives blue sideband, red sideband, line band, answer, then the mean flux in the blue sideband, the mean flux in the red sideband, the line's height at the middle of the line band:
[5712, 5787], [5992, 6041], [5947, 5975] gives -0.54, 86.5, 83.8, 84.3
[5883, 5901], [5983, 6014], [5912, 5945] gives -2.10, 78.6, 83.6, 80.3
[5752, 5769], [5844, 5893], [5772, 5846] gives 0.74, 87.8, 83.6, 85.9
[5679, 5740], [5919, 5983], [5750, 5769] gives -0.59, 85.1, 85.2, 85.1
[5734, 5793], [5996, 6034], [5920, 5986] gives -0.30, 86.6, 84.1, 84.7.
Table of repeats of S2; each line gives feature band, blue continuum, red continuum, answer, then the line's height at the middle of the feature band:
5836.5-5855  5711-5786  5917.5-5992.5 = -0.02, 85.8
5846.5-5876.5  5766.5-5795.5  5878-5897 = -0.06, 80.4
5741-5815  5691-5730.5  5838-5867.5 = -0.01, 85.1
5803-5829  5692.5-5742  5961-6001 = -0.01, 85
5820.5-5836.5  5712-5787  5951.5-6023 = 0.01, 85.9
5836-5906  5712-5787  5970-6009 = 0.03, 85.2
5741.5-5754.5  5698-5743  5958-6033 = -0.04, 85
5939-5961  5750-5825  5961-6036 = -0.02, 84.5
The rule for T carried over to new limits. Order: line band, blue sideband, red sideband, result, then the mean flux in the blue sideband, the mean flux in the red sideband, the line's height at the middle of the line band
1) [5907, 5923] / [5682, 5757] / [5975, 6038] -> -0.4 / 85.8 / 83.6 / 84.3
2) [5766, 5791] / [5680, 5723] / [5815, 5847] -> -0.4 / 84.1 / 85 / 84.6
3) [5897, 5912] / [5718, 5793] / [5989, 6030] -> 0.2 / 86.4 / 84.4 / 85.2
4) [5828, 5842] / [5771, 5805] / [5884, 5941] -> -0.1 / 84.3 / 83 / 83.8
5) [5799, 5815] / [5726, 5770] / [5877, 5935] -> -0.1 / 87.9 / 82.7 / 86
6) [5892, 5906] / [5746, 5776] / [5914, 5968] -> 1.0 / 86.7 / 85.5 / 85.7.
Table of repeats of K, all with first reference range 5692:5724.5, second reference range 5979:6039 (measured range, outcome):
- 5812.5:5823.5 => 0.0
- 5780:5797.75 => -0.1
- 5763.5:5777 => -0.2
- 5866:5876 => -0.1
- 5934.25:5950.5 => -0.4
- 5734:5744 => -0.4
